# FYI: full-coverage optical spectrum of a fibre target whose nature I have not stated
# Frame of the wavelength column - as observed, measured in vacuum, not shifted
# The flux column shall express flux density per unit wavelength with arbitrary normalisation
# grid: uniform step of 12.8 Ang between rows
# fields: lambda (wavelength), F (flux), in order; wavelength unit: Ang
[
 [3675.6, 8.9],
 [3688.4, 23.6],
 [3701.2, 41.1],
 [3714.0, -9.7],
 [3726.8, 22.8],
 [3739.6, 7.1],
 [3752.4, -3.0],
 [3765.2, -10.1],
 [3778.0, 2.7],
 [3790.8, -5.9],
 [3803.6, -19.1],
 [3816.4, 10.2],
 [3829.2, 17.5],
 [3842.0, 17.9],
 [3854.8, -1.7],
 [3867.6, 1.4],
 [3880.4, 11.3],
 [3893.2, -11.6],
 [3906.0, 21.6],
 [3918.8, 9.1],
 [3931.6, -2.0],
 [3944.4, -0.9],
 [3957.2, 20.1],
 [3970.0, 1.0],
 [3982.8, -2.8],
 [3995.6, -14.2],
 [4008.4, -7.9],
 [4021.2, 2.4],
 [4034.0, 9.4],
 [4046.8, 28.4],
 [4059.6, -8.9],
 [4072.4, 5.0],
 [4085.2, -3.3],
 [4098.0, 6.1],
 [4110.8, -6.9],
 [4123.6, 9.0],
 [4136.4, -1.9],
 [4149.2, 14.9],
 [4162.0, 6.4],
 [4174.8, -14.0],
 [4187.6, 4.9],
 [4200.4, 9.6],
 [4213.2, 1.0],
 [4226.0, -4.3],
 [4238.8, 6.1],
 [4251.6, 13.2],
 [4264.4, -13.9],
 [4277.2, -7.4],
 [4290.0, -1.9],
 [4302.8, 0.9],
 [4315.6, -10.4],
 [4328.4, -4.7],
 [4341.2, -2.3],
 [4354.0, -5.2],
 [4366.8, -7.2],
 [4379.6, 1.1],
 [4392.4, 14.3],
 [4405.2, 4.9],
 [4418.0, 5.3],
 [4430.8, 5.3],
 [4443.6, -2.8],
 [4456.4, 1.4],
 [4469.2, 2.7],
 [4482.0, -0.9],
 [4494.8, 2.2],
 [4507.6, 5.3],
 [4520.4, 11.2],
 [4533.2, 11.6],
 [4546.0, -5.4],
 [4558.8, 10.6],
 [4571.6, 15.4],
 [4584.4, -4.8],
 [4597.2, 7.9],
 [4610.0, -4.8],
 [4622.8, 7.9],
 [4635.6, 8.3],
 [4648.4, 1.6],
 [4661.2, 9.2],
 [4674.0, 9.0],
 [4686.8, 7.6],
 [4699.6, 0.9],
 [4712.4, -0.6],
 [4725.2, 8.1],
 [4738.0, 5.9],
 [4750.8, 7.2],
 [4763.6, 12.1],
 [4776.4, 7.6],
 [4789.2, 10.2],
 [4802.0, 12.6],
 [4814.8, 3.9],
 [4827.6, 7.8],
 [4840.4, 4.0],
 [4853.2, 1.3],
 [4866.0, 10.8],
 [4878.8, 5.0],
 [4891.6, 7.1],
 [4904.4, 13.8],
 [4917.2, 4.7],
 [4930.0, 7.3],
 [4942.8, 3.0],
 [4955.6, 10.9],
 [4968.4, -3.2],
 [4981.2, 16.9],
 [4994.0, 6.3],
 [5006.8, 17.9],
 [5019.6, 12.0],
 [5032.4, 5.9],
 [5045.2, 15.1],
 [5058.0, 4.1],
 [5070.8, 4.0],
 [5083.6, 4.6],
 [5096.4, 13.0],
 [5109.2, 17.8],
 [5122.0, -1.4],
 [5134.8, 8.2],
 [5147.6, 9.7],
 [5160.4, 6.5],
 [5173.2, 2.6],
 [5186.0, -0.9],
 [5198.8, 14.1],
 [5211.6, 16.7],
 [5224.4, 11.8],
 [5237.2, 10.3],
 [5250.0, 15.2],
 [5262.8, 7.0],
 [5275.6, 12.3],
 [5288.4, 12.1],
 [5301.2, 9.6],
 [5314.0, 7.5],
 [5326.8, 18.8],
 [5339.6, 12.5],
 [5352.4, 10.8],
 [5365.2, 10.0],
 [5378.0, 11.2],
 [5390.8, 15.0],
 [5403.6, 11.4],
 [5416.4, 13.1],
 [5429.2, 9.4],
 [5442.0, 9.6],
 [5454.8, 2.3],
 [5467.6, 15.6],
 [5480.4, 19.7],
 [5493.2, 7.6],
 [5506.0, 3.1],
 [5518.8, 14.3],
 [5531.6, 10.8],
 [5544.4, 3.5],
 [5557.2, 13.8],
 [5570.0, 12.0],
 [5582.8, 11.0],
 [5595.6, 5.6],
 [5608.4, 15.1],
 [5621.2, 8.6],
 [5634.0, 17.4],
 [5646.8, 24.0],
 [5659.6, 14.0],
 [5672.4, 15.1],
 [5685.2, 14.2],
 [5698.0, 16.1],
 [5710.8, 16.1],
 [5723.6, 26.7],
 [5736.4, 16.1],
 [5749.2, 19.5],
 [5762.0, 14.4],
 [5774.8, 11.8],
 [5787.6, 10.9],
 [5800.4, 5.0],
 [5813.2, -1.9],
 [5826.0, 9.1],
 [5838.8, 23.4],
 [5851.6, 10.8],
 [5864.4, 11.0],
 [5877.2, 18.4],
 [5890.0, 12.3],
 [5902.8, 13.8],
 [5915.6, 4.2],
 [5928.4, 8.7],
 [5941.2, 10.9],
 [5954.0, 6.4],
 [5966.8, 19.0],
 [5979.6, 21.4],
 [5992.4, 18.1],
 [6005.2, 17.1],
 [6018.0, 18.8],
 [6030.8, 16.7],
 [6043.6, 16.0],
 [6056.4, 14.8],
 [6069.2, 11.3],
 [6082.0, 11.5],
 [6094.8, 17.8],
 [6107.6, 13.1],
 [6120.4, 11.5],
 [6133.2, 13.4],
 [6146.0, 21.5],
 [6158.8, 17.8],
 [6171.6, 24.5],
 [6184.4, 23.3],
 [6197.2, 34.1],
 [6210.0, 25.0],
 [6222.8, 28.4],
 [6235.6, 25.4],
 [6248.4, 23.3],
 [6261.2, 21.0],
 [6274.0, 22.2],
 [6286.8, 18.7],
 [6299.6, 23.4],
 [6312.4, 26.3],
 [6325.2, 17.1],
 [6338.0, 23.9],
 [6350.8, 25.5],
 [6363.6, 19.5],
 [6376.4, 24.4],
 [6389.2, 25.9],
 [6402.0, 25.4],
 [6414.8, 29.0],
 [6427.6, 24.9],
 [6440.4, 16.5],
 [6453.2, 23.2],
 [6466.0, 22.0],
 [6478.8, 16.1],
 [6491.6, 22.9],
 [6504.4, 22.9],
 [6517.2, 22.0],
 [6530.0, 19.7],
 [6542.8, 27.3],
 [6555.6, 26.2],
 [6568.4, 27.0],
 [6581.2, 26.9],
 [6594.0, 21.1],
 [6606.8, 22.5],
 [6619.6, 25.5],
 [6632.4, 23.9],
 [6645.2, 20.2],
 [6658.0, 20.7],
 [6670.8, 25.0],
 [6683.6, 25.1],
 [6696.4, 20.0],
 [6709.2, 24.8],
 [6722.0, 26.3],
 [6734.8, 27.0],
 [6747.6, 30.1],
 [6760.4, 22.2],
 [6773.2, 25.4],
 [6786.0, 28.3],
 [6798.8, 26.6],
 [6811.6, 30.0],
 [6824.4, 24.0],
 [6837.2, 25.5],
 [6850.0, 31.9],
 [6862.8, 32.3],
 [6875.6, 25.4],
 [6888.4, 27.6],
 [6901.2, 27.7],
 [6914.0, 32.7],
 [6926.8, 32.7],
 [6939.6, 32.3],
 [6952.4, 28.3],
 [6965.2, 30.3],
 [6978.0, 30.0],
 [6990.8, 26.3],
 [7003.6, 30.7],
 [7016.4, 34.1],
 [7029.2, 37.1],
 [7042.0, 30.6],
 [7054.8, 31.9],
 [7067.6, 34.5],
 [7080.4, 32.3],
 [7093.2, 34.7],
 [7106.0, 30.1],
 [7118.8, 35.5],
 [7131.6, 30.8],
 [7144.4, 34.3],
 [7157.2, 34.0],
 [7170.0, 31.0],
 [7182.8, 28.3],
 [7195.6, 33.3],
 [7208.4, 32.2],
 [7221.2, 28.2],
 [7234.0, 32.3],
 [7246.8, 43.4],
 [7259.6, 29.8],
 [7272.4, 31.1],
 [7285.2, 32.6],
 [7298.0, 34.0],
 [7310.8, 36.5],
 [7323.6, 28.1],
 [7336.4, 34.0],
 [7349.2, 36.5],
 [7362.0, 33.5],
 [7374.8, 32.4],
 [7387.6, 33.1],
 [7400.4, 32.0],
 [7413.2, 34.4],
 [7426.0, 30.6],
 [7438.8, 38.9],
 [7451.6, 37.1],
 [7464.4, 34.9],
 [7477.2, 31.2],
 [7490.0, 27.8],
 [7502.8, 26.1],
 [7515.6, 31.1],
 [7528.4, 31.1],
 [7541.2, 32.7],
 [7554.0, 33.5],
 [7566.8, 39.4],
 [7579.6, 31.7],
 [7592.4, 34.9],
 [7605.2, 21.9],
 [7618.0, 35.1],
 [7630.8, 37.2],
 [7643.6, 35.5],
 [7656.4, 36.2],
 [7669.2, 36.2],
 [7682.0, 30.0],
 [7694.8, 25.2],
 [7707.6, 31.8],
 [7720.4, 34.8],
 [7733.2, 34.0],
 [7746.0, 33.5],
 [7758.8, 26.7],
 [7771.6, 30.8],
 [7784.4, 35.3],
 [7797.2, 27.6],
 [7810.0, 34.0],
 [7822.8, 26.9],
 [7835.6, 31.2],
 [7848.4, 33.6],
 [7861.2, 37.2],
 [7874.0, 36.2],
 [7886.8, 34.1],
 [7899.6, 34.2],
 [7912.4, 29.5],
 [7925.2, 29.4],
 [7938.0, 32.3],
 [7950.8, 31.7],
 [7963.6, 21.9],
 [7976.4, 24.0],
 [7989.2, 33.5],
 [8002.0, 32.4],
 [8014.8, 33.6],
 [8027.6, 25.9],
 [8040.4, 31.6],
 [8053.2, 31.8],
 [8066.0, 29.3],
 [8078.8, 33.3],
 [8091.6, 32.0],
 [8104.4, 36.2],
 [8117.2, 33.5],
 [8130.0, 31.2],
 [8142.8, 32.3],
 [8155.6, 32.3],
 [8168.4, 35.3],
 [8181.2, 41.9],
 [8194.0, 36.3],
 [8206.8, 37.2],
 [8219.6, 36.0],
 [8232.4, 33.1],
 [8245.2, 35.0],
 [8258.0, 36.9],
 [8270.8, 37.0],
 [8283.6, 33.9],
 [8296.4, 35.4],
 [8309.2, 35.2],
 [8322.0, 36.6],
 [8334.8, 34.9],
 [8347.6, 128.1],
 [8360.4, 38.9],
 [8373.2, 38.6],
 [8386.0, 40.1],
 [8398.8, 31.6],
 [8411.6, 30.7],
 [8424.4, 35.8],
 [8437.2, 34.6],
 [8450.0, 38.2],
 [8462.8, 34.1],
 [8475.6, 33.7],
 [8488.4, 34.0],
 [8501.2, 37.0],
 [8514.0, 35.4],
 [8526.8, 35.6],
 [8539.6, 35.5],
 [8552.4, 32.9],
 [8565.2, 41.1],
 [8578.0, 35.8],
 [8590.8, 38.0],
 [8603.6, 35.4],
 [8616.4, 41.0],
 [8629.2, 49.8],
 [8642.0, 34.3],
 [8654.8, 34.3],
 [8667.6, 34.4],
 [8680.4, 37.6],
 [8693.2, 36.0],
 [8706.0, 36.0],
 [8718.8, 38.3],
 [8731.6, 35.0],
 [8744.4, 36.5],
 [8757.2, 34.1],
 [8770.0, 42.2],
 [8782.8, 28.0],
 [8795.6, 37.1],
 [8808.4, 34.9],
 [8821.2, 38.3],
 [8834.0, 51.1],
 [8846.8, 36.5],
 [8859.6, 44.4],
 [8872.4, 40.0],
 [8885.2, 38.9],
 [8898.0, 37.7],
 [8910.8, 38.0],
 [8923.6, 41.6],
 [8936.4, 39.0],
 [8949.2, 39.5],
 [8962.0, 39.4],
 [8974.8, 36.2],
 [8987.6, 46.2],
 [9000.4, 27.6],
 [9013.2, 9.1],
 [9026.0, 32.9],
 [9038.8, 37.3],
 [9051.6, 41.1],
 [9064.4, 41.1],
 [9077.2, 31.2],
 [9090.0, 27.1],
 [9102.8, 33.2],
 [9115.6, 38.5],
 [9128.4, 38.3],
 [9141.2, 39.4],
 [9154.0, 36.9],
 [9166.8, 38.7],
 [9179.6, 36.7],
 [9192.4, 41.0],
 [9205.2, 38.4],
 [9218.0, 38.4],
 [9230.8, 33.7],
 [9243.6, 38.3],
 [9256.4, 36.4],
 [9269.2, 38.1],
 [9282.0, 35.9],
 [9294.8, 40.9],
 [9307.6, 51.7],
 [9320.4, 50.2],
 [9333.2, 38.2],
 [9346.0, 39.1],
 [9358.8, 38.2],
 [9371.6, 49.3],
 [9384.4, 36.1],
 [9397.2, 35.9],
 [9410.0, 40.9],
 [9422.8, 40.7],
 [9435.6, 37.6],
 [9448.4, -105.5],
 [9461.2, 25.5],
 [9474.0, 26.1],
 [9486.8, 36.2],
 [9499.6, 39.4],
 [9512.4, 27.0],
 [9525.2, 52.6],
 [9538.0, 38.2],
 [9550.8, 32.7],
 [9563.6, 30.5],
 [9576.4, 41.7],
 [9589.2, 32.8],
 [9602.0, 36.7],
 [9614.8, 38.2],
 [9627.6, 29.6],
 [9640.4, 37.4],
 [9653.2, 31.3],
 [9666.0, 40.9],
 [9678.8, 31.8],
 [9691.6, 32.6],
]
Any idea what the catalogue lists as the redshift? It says 0.54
